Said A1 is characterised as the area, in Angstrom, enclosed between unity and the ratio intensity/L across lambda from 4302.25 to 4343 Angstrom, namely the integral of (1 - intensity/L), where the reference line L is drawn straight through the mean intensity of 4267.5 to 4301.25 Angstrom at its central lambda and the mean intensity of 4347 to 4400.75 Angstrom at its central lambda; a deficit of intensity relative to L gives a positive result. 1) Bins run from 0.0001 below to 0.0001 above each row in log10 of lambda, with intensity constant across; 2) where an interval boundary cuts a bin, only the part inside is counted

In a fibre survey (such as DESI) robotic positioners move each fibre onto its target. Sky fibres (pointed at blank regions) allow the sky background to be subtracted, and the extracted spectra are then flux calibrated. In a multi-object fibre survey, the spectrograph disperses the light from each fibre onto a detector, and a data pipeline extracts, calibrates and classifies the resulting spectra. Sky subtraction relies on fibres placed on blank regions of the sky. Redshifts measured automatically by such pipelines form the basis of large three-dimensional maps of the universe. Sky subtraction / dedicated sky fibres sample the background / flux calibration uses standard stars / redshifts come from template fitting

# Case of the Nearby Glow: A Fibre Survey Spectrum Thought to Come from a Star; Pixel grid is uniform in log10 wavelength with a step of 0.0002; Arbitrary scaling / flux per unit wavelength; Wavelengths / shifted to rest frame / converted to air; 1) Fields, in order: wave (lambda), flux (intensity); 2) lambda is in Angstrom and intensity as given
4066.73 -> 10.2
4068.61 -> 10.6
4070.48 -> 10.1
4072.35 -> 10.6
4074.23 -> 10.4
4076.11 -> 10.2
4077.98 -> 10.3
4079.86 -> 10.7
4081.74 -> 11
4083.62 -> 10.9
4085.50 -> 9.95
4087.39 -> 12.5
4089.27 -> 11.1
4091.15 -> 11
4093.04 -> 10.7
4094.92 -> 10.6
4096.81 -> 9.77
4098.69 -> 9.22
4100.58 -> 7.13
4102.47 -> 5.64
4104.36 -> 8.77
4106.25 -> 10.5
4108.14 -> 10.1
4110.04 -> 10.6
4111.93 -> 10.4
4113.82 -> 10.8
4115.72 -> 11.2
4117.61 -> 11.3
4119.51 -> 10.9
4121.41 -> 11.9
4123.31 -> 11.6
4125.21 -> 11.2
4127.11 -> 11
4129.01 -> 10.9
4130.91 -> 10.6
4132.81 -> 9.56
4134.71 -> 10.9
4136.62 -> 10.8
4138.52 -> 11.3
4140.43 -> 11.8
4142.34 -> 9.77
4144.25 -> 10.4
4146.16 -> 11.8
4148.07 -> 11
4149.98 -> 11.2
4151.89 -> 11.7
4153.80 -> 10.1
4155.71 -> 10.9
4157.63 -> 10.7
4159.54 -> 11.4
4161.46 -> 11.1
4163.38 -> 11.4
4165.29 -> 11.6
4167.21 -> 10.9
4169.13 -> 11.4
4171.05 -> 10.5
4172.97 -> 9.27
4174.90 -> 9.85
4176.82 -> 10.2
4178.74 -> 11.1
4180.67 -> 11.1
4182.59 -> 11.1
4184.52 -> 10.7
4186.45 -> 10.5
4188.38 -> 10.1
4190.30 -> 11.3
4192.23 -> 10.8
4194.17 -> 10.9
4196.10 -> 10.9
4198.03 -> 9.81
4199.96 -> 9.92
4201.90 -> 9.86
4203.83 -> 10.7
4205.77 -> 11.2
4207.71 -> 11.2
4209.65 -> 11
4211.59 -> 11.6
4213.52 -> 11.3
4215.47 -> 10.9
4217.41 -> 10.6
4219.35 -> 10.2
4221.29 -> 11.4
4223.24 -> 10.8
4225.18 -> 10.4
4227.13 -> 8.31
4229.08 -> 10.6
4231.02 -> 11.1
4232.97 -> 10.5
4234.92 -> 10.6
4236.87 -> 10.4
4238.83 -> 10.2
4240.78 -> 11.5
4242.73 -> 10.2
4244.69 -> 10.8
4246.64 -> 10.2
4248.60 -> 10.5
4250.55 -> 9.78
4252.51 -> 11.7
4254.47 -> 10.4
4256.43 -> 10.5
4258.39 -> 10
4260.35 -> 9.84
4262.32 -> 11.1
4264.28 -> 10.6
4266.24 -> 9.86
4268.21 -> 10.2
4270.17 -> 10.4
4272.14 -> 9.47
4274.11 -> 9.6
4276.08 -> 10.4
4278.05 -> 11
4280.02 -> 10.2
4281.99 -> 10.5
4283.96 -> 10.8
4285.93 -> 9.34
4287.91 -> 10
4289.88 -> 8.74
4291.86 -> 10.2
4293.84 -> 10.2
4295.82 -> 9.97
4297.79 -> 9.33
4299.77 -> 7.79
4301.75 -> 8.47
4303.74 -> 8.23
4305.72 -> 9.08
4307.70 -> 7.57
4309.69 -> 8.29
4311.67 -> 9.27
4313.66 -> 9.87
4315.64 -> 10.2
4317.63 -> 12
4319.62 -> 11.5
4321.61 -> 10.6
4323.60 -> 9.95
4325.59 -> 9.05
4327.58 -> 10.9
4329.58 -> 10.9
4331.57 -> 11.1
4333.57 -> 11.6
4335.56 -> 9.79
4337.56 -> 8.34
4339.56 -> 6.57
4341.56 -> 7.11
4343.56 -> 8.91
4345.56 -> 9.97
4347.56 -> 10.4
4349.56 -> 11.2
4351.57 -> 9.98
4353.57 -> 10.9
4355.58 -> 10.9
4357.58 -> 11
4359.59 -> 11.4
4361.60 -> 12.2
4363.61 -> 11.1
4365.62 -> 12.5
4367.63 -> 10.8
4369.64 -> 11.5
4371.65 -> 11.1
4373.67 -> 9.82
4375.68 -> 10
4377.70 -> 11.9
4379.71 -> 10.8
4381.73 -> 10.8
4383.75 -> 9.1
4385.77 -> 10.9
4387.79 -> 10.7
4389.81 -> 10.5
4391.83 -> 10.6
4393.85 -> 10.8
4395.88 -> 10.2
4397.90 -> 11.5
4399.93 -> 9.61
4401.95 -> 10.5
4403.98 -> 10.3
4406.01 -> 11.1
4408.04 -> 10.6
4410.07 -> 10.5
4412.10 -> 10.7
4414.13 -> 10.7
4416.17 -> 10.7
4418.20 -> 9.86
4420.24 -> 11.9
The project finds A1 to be 2.8 Angstrom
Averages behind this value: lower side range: 9.87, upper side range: 10.8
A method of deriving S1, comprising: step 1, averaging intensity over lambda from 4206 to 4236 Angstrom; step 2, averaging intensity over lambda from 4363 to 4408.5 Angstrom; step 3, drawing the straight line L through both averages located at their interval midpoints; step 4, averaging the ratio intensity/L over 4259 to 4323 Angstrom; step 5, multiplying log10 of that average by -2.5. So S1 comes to 0.09 mag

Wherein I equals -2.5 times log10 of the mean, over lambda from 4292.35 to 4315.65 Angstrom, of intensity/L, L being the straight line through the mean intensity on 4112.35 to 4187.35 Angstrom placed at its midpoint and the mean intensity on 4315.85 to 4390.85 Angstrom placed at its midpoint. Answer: 0.18 mag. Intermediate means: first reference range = 10.9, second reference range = 10.5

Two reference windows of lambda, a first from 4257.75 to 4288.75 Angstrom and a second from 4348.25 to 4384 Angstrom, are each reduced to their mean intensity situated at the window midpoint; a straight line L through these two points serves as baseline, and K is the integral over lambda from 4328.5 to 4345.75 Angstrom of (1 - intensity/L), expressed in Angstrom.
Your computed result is 2.2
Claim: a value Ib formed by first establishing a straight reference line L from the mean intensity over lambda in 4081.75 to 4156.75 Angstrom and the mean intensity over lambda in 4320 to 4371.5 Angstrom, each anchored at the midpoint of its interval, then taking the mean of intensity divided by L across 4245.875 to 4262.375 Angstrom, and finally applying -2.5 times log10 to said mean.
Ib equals 0.004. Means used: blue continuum 10.6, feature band 10.4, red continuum 10.4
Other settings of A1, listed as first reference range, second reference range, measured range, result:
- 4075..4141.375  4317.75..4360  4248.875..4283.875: -0.4 Angstrom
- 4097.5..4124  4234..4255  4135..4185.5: -3.4 Angstrom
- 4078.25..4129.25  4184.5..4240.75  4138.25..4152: -0.8 Angstrom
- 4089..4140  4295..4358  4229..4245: -1.1 Angstrom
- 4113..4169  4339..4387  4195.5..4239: 1.0 Angstrom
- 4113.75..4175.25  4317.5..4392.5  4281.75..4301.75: 1.9 Angstrom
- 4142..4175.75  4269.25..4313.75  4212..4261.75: -2.3 Angstrom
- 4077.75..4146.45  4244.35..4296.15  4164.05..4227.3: -2.0 Angstrom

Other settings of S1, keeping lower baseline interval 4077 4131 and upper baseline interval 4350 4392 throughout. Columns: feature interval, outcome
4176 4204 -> 0.00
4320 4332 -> 0.04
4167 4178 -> 0.02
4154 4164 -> -0.05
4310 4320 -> 0.04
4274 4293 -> 0.07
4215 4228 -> 0.03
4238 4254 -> 0.01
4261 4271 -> 0.03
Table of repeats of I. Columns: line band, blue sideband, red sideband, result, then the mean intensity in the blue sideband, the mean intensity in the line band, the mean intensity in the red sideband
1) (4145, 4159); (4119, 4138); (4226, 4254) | -0.02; 10.9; 11.1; 10.5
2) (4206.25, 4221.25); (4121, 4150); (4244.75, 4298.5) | -0.05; 11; 11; 10.2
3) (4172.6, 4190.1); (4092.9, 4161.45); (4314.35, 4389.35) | 0.00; 10.5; 10.5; 10.5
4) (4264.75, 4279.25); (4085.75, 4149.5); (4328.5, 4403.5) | 0.03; 10.5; 10.1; 10.5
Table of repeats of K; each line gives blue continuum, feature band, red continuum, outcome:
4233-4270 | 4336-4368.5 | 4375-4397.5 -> 1.15 Angstrom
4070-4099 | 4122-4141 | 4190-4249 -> -0.64 Angstrom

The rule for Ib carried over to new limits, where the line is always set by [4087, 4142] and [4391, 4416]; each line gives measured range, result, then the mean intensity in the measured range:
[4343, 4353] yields 0.04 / 10.2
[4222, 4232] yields 0.02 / 10.3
